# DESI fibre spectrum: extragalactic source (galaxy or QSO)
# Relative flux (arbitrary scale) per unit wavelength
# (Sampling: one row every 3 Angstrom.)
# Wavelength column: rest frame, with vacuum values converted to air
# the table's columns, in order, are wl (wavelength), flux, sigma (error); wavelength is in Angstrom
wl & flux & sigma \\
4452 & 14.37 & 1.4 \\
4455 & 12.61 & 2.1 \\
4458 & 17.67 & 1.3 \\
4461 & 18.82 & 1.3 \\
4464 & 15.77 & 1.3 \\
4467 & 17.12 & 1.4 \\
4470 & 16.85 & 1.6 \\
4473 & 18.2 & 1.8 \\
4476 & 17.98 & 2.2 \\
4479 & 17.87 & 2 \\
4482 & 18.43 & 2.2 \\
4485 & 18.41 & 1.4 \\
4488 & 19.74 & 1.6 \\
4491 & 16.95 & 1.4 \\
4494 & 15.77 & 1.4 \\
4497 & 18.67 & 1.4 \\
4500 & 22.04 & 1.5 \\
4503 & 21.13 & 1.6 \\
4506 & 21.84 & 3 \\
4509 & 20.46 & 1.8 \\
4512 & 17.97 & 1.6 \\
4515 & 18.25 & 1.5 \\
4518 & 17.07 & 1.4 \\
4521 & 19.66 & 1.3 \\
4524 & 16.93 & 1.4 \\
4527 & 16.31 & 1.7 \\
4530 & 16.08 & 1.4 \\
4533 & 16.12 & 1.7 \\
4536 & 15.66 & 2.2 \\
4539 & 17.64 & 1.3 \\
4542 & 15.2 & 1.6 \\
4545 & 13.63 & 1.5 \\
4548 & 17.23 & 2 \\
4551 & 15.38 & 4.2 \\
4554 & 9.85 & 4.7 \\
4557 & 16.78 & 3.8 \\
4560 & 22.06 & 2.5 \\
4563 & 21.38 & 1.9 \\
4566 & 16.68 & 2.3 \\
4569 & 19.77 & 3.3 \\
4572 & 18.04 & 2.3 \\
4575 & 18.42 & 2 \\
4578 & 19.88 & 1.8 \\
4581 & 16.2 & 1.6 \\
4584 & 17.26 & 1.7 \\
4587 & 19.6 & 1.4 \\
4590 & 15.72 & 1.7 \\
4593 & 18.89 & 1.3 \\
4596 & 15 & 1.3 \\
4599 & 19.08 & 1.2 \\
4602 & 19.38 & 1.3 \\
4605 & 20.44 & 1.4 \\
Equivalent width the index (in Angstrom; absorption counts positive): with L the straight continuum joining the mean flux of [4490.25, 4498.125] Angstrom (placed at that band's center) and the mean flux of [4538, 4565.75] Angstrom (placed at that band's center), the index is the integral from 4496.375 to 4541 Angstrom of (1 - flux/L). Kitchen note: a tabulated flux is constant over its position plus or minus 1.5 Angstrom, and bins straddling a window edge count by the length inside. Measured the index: -3.9 Angstrom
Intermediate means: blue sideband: 17.1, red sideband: 16.6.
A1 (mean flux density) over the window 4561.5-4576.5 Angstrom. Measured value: 18.9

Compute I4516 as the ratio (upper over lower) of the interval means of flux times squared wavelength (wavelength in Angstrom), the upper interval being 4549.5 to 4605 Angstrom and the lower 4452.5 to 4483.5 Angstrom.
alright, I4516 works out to 1.1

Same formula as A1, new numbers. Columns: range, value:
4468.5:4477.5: 17.7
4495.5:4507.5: 20.9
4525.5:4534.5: 16.2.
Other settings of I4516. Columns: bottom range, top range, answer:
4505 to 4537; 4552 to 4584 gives 1.02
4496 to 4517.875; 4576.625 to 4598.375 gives 0.91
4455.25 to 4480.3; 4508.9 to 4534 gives 1.04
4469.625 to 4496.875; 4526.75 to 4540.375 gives 0.94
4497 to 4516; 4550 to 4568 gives 0.87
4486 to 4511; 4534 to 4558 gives 0.79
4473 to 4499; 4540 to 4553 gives 0.87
